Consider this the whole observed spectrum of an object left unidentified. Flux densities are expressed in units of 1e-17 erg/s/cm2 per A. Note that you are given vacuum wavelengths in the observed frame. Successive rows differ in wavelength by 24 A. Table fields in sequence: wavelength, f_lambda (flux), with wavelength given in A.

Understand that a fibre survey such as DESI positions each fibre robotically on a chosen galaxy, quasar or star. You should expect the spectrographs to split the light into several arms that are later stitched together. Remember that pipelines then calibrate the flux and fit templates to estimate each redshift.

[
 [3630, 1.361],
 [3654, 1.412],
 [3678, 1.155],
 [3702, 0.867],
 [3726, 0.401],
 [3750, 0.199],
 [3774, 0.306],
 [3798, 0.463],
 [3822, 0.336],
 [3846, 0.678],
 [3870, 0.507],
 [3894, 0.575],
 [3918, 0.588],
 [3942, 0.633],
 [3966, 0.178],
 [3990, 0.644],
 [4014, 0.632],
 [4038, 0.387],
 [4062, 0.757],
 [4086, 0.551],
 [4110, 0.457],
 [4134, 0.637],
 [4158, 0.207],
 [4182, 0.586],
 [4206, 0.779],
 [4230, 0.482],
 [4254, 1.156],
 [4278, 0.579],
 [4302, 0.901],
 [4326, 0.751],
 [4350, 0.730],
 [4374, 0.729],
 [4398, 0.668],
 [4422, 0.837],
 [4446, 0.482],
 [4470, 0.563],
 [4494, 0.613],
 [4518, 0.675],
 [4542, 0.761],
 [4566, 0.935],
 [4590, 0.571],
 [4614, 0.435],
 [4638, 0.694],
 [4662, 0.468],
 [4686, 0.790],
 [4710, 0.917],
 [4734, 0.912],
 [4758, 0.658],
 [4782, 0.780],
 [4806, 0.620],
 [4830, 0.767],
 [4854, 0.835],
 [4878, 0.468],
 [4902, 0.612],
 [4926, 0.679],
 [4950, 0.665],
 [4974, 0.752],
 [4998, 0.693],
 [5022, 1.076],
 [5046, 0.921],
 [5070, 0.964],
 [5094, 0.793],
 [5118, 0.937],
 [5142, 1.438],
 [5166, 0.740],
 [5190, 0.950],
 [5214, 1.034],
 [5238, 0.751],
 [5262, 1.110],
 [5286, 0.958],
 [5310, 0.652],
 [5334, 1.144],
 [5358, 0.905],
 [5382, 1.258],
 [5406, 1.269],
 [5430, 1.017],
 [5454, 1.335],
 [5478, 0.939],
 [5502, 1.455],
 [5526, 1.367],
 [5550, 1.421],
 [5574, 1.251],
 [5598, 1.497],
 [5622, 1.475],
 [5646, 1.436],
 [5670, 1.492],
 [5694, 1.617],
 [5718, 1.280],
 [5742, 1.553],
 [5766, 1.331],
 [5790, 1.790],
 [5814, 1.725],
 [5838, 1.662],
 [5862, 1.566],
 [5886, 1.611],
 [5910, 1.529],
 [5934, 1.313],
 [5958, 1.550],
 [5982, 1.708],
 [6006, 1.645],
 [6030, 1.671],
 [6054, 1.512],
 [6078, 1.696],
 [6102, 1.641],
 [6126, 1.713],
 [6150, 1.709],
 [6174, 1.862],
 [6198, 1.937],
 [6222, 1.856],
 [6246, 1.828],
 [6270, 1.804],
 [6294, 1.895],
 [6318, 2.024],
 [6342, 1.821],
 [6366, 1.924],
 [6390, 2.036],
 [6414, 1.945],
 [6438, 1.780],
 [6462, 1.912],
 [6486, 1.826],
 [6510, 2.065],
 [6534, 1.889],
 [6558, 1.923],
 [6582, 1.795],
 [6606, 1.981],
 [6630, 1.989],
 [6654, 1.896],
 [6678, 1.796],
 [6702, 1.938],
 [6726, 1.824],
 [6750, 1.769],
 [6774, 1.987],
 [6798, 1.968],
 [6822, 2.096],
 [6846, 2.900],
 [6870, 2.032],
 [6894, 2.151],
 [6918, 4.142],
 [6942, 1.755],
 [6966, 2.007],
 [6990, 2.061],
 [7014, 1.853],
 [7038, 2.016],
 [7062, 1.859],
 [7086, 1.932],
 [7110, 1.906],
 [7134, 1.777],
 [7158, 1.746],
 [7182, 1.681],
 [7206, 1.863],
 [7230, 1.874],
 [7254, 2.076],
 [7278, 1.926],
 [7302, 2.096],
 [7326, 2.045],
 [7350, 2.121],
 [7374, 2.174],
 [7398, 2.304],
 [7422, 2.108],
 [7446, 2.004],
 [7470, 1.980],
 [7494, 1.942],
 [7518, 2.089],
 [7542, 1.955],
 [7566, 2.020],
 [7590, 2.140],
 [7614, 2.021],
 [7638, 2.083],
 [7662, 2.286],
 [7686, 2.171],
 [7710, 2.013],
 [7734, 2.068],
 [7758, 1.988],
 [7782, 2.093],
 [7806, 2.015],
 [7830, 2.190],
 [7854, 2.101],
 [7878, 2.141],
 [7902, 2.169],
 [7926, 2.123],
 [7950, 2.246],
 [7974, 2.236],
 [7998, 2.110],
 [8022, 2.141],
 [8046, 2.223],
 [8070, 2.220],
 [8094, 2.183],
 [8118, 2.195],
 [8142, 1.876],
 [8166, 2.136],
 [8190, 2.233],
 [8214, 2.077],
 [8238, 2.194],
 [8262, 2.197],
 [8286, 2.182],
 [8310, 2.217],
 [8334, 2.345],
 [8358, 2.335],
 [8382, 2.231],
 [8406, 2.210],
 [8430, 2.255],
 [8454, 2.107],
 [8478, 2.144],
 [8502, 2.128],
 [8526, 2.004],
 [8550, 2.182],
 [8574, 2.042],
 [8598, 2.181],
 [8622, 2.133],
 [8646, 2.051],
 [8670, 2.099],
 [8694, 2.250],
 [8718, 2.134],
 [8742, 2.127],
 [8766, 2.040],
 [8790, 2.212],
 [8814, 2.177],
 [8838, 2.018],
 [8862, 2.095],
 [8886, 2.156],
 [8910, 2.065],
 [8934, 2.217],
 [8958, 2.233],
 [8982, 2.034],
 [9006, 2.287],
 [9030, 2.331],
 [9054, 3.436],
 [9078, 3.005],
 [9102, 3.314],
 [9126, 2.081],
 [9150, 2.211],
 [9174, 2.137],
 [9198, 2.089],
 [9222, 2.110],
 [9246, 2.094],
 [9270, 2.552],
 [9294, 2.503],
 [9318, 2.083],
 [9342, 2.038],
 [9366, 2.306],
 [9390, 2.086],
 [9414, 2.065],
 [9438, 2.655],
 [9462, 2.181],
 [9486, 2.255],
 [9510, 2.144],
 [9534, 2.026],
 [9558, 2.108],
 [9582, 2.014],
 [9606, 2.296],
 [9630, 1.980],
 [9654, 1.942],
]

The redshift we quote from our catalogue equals 0.381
